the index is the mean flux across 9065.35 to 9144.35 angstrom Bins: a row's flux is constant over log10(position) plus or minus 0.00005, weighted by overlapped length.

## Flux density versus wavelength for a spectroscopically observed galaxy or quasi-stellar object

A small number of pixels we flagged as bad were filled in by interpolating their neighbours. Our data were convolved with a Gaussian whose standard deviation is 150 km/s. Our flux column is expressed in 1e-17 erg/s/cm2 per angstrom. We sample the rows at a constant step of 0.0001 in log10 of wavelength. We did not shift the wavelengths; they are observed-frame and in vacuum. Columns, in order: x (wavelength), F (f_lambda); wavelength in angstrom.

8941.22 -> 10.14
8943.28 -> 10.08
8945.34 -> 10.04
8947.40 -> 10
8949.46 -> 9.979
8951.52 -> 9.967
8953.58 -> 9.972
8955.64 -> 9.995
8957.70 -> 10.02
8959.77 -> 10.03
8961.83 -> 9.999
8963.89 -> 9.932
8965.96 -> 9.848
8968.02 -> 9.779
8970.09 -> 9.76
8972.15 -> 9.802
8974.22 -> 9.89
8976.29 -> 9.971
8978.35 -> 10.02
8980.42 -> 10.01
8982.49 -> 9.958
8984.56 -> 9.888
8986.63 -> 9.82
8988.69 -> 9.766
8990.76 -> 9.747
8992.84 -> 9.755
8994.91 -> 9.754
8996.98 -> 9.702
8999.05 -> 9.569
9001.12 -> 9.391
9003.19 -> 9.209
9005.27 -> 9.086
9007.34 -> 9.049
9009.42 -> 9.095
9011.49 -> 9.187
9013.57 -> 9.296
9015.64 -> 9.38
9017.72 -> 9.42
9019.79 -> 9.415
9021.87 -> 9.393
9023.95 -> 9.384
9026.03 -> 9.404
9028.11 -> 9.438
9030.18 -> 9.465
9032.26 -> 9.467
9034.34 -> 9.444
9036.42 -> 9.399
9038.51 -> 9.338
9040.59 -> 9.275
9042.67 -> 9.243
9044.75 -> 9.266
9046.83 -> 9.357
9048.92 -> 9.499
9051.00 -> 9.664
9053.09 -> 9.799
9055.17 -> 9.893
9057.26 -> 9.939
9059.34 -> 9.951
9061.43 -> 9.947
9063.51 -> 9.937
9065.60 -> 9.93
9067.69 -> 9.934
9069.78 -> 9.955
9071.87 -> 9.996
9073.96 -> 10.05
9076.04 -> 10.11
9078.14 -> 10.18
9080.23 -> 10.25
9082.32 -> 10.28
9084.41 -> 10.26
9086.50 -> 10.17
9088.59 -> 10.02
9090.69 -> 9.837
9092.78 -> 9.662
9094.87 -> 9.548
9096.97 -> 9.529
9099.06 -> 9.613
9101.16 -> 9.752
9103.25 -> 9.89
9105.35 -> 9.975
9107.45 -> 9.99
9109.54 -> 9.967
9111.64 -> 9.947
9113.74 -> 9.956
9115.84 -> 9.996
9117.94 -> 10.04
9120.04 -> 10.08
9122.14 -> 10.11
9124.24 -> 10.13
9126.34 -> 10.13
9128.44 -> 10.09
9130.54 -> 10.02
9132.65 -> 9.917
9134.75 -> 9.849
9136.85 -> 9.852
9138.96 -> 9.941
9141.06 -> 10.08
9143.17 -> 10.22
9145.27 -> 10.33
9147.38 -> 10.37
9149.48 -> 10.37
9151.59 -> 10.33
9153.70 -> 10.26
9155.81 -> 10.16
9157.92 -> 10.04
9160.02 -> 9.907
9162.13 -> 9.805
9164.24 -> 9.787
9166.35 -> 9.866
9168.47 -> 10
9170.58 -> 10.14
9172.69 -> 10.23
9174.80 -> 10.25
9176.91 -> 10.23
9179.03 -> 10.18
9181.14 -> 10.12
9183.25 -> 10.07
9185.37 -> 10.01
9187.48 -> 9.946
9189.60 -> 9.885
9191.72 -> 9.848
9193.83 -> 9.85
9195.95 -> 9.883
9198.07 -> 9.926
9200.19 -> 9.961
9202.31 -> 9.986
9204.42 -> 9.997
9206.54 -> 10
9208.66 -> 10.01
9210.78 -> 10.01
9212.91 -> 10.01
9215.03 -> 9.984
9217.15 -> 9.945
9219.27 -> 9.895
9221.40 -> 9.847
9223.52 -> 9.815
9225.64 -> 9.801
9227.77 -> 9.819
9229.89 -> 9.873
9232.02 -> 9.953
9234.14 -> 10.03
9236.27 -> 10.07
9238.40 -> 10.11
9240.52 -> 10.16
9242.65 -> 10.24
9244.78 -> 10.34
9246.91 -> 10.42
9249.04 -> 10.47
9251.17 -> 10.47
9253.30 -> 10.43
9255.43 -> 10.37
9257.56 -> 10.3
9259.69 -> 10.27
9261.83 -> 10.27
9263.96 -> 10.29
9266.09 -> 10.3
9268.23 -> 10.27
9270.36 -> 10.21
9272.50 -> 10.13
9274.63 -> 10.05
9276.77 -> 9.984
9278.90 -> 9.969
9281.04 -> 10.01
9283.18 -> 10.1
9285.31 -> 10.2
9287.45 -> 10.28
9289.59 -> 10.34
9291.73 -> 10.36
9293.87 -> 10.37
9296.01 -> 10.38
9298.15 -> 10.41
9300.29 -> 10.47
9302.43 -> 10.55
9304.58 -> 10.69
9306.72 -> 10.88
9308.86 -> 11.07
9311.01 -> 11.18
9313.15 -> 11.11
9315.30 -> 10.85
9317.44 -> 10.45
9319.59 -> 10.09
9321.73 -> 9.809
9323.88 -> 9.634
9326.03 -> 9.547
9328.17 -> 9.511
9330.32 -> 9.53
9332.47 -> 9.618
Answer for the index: 9.98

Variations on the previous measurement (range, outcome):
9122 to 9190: 10.1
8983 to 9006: 9.62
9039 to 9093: 9.86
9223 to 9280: 10.2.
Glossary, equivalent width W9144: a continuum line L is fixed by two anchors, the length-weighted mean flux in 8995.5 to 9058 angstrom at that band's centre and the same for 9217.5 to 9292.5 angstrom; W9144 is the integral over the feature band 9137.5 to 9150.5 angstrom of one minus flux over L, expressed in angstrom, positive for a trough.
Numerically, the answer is -0.5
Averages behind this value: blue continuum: 9.42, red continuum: 10.2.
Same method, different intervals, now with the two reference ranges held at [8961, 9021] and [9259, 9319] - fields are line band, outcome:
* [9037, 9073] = 0.4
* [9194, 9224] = 0.7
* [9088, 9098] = 0.2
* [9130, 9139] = 0.1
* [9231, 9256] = 0.1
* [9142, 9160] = -0.3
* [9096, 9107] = 0.2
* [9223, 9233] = 0.4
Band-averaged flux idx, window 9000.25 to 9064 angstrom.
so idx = 9.45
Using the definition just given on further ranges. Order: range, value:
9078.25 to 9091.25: 10.2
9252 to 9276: 10.3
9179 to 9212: 9.97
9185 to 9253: 10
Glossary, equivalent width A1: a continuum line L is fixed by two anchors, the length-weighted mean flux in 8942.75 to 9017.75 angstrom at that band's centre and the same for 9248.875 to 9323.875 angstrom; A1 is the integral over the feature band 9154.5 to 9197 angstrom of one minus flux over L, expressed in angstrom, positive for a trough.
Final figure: 0.5 angstrom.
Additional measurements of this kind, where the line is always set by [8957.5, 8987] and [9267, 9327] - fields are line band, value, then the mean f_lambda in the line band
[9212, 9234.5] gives 0.7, 9.91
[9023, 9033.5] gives 0.6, 9.44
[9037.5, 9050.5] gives 0.9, 9.35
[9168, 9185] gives 0.0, 10.2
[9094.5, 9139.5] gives 0.8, 9.93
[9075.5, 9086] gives -0.2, 10.2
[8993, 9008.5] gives 0.8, 9.41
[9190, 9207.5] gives 0.5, 9.93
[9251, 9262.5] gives -0.1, 10.3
